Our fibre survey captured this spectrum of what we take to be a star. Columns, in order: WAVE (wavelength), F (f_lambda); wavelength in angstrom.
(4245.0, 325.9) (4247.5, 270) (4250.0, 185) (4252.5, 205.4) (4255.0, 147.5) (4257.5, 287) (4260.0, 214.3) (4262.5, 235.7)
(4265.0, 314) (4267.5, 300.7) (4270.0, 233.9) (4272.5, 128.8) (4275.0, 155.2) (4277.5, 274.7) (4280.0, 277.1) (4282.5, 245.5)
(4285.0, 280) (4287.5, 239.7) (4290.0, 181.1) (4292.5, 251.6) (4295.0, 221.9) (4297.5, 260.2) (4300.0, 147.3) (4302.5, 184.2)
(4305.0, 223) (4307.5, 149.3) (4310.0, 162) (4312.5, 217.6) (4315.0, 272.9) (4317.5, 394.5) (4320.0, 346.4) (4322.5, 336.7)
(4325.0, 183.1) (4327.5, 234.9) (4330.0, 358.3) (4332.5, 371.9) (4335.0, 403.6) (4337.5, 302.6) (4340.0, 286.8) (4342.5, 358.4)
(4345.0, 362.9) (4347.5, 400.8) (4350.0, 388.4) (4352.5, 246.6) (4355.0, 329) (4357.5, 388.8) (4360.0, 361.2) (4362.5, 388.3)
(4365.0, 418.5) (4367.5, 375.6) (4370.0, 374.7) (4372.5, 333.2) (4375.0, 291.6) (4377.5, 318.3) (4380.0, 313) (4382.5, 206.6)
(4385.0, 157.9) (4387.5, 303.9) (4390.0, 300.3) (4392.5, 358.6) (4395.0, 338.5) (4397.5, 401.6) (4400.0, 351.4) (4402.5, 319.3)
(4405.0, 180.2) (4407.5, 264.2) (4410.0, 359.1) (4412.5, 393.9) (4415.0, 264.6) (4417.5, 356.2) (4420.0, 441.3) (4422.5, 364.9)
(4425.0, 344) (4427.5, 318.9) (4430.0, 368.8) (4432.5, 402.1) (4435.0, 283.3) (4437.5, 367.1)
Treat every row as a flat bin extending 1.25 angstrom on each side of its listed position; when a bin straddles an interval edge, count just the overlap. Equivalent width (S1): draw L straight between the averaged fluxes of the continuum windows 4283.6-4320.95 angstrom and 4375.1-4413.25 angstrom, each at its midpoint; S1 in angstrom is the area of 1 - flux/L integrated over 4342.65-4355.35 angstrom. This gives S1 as -3.7 angstrom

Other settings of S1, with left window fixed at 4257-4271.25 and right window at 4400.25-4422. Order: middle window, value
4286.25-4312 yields 6.96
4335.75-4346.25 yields -1.27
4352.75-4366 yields -2.75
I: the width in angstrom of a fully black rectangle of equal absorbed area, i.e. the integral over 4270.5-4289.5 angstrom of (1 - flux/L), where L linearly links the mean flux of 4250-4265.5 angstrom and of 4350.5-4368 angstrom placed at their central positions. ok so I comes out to 2.1 angstrom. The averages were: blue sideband 226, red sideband 359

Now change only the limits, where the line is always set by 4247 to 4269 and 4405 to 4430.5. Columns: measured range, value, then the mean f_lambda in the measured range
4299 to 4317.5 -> 4.3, 208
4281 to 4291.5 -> 0.8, 238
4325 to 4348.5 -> -3.6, 333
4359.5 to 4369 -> -2.6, 388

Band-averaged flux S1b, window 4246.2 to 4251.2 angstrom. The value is 229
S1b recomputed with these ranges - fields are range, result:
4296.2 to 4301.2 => 204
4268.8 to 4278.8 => 198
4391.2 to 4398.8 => 366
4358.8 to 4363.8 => 375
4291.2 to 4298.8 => 244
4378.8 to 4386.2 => 226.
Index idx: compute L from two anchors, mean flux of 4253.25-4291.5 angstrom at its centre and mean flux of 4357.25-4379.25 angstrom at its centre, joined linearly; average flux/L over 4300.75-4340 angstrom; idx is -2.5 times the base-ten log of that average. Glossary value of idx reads 0.09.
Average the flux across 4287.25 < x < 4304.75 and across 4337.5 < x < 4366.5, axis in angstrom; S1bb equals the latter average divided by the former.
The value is 1.68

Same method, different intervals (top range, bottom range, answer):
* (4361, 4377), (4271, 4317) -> 1.66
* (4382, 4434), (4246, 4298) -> 1.39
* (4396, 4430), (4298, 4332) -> 1.35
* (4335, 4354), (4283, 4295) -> 1.43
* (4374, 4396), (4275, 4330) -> 1.18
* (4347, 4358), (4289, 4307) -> 1.66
